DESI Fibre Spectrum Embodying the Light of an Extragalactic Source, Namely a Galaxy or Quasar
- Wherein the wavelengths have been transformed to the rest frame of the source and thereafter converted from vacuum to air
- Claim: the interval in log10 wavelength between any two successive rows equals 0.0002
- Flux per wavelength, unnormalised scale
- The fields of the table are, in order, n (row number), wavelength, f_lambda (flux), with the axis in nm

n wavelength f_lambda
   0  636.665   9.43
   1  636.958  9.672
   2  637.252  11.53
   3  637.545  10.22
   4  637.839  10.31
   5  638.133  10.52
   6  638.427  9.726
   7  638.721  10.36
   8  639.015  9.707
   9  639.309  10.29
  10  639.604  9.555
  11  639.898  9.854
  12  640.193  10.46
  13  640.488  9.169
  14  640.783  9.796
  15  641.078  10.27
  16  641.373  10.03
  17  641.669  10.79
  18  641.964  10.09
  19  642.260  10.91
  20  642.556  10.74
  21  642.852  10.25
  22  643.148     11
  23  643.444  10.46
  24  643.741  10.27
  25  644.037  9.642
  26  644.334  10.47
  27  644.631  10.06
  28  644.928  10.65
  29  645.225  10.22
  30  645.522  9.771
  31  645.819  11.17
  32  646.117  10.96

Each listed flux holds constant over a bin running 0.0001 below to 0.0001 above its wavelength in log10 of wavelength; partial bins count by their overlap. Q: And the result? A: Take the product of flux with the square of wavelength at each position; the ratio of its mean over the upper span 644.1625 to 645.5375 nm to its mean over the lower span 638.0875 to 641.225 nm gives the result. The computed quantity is 1.05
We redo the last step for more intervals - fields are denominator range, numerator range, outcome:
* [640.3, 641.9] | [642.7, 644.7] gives 1.04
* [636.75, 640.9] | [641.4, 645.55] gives 1.05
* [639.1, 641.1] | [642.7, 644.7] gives 1.06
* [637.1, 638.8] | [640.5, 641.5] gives 0.96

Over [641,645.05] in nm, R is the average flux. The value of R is 10.4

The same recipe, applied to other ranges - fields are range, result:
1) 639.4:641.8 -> 9.99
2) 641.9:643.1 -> 10.6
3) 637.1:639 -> 10.4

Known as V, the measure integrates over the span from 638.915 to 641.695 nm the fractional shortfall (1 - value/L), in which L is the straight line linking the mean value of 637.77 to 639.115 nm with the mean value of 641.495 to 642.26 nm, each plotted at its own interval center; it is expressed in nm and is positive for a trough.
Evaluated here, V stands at 0.10 nm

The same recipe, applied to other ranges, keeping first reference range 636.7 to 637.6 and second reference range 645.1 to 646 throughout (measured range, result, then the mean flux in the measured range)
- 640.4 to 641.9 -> 0.05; 10.1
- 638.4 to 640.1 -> 0.07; 9.95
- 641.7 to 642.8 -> -0.02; 10.6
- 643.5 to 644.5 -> 0.02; 10.2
